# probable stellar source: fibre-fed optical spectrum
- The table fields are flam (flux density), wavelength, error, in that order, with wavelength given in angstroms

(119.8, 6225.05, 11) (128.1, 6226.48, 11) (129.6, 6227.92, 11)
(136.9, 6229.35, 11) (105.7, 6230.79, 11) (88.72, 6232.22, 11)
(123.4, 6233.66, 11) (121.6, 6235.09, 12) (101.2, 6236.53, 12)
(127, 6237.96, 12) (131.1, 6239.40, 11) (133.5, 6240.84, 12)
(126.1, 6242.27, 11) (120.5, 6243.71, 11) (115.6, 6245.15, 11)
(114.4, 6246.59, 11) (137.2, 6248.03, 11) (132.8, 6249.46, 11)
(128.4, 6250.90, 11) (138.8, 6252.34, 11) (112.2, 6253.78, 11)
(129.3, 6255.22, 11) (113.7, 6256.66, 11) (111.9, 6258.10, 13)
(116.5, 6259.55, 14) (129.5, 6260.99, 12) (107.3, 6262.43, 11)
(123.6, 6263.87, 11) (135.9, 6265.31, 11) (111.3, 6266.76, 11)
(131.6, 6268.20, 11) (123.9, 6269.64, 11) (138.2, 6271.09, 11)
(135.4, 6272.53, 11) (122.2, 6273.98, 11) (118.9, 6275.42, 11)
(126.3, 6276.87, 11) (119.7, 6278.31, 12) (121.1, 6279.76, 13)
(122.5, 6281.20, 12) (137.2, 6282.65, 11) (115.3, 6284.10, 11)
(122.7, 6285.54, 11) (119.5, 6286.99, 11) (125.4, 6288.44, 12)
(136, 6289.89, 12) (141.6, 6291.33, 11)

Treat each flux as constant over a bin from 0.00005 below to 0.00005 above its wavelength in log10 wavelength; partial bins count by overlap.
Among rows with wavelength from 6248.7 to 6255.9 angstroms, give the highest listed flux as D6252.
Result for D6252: 138.8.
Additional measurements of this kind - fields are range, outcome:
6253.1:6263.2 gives 129.5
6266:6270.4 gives 131.6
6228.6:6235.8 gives 136.9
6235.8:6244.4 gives 133.5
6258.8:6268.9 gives 135.9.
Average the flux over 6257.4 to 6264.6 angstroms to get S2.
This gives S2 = 118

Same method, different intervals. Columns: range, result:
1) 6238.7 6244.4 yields 128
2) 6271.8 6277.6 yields 126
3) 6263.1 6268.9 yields 125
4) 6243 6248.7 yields 122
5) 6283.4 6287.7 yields 119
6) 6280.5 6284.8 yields 125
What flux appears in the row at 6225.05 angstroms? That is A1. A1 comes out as 119.8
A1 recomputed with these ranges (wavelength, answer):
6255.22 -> 129.3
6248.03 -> 137.2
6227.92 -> 129.6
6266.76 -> 111.3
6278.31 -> 119.7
